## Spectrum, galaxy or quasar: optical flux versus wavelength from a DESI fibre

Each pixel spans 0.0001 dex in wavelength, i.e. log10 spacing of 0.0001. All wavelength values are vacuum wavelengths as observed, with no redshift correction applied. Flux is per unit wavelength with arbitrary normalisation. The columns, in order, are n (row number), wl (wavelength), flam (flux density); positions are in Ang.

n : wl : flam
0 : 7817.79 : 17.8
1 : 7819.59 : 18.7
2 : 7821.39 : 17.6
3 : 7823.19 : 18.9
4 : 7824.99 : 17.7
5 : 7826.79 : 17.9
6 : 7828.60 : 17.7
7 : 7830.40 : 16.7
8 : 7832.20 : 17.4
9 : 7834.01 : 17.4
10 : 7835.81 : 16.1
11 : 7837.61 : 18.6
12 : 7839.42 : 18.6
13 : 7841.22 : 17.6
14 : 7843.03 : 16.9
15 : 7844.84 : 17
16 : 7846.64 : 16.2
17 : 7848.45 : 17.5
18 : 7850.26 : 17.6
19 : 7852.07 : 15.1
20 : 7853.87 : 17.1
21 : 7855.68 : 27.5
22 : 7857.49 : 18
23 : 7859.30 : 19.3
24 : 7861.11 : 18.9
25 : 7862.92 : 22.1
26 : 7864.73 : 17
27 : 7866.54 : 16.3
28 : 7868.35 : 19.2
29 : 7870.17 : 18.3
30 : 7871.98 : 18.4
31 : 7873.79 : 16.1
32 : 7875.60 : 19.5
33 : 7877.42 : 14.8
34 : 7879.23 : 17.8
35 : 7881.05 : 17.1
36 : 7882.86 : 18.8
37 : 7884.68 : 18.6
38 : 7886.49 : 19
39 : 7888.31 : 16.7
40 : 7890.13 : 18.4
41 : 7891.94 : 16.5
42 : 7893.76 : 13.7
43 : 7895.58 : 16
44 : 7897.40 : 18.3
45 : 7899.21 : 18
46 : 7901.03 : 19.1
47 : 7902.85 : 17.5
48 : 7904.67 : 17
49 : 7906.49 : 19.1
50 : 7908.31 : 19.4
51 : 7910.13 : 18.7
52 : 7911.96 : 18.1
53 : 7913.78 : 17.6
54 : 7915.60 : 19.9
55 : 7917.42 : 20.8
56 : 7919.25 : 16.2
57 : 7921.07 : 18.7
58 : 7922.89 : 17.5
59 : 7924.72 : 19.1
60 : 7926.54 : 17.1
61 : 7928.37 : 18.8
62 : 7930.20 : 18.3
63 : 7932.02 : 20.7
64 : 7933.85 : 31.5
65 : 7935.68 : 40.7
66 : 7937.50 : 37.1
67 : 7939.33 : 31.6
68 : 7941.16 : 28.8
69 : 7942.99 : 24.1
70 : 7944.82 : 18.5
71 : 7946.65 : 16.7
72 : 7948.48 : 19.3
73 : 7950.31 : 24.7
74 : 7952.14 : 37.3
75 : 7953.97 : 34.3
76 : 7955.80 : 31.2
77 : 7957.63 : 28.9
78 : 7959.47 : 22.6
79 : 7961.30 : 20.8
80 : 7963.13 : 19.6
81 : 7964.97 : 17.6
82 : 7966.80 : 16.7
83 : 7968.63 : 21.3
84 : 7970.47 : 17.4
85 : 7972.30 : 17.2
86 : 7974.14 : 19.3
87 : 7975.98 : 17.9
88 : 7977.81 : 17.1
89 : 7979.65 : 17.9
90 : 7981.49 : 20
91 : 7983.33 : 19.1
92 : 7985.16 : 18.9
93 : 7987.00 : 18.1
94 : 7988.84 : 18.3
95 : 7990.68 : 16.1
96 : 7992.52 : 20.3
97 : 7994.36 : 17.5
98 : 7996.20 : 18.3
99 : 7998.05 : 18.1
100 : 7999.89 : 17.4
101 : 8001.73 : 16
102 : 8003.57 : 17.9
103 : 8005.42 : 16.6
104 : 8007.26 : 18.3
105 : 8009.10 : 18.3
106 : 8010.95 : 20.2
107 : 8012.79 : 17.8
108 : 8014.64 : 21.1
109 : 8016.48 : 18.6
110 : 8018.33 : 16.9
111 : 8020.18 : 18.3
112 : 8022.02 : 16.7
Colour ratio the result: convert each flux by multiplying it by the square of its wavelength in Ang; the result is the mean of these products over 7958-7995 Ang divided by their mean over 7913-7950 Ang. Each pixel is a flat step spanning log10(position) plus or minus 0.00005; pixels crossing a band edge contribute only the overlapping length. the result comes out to 0.8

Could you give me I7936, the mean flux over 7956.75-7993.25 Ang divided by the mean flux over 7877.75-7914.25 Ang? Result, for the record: 1.1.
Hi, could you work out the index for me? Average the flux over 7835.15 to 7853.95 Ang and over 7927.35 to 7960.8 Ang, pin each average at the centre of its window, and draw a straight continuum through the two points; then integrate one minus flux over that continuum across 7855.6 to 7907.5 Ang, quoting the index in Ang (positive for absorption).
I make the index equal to 6.4 Ang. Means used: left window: 17.1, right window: 26.8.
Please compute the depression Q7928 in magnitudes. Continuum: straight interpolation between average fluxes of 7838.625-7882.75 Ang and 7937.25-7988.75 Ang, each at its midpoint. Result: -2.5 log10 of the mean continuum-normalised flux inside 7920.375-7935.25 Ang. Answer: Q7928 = 0.00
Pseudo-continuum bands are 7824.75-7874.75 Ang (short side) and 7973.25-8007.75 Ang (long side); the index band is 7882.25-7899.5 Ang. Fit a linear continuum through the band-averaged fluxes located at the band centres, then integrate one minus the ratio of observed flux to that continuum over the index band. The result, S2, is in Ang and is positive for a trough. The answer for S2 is 0.64 Ang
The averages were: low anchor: 18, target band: 17.4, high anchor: 18.1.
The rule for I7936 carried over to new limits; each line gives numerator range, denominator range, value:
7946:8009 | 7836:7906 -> 1.13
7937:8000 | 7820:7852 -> 1.24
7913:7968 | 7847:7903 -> 1.31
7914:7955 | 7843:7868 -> 1.31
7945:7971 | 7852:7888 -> 1.27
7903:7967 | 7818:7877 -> 1.26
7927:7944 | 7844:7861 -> 1.50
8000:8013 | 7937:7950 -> 0.72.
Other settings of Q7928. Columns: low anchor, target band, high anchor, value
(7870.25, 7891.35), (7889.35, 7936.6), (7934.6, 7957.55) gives 0.19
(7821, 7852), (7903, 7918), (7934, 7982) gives 0.15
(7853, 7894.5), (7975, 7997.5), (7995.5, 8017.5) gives 0.00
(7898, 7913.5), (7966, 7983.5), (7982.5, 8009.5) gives -0.02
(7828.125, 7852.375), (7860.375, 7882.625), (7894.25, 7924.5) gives -0.02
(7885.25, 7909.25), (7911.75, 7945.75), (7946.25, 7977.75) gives -0.15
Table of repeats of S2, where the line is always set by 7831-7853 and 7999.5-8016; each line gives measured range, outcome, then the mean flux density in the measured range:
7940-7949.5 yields -2.11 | 21.8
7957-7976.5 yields -2.05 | 19.8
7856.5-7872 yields -1.22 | 18.7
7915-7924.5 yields -0.51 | 18.6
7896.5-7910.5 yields -0.65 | 18.4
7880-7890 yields -0.36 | 18.1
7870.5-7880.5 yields 0.00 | 17.4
